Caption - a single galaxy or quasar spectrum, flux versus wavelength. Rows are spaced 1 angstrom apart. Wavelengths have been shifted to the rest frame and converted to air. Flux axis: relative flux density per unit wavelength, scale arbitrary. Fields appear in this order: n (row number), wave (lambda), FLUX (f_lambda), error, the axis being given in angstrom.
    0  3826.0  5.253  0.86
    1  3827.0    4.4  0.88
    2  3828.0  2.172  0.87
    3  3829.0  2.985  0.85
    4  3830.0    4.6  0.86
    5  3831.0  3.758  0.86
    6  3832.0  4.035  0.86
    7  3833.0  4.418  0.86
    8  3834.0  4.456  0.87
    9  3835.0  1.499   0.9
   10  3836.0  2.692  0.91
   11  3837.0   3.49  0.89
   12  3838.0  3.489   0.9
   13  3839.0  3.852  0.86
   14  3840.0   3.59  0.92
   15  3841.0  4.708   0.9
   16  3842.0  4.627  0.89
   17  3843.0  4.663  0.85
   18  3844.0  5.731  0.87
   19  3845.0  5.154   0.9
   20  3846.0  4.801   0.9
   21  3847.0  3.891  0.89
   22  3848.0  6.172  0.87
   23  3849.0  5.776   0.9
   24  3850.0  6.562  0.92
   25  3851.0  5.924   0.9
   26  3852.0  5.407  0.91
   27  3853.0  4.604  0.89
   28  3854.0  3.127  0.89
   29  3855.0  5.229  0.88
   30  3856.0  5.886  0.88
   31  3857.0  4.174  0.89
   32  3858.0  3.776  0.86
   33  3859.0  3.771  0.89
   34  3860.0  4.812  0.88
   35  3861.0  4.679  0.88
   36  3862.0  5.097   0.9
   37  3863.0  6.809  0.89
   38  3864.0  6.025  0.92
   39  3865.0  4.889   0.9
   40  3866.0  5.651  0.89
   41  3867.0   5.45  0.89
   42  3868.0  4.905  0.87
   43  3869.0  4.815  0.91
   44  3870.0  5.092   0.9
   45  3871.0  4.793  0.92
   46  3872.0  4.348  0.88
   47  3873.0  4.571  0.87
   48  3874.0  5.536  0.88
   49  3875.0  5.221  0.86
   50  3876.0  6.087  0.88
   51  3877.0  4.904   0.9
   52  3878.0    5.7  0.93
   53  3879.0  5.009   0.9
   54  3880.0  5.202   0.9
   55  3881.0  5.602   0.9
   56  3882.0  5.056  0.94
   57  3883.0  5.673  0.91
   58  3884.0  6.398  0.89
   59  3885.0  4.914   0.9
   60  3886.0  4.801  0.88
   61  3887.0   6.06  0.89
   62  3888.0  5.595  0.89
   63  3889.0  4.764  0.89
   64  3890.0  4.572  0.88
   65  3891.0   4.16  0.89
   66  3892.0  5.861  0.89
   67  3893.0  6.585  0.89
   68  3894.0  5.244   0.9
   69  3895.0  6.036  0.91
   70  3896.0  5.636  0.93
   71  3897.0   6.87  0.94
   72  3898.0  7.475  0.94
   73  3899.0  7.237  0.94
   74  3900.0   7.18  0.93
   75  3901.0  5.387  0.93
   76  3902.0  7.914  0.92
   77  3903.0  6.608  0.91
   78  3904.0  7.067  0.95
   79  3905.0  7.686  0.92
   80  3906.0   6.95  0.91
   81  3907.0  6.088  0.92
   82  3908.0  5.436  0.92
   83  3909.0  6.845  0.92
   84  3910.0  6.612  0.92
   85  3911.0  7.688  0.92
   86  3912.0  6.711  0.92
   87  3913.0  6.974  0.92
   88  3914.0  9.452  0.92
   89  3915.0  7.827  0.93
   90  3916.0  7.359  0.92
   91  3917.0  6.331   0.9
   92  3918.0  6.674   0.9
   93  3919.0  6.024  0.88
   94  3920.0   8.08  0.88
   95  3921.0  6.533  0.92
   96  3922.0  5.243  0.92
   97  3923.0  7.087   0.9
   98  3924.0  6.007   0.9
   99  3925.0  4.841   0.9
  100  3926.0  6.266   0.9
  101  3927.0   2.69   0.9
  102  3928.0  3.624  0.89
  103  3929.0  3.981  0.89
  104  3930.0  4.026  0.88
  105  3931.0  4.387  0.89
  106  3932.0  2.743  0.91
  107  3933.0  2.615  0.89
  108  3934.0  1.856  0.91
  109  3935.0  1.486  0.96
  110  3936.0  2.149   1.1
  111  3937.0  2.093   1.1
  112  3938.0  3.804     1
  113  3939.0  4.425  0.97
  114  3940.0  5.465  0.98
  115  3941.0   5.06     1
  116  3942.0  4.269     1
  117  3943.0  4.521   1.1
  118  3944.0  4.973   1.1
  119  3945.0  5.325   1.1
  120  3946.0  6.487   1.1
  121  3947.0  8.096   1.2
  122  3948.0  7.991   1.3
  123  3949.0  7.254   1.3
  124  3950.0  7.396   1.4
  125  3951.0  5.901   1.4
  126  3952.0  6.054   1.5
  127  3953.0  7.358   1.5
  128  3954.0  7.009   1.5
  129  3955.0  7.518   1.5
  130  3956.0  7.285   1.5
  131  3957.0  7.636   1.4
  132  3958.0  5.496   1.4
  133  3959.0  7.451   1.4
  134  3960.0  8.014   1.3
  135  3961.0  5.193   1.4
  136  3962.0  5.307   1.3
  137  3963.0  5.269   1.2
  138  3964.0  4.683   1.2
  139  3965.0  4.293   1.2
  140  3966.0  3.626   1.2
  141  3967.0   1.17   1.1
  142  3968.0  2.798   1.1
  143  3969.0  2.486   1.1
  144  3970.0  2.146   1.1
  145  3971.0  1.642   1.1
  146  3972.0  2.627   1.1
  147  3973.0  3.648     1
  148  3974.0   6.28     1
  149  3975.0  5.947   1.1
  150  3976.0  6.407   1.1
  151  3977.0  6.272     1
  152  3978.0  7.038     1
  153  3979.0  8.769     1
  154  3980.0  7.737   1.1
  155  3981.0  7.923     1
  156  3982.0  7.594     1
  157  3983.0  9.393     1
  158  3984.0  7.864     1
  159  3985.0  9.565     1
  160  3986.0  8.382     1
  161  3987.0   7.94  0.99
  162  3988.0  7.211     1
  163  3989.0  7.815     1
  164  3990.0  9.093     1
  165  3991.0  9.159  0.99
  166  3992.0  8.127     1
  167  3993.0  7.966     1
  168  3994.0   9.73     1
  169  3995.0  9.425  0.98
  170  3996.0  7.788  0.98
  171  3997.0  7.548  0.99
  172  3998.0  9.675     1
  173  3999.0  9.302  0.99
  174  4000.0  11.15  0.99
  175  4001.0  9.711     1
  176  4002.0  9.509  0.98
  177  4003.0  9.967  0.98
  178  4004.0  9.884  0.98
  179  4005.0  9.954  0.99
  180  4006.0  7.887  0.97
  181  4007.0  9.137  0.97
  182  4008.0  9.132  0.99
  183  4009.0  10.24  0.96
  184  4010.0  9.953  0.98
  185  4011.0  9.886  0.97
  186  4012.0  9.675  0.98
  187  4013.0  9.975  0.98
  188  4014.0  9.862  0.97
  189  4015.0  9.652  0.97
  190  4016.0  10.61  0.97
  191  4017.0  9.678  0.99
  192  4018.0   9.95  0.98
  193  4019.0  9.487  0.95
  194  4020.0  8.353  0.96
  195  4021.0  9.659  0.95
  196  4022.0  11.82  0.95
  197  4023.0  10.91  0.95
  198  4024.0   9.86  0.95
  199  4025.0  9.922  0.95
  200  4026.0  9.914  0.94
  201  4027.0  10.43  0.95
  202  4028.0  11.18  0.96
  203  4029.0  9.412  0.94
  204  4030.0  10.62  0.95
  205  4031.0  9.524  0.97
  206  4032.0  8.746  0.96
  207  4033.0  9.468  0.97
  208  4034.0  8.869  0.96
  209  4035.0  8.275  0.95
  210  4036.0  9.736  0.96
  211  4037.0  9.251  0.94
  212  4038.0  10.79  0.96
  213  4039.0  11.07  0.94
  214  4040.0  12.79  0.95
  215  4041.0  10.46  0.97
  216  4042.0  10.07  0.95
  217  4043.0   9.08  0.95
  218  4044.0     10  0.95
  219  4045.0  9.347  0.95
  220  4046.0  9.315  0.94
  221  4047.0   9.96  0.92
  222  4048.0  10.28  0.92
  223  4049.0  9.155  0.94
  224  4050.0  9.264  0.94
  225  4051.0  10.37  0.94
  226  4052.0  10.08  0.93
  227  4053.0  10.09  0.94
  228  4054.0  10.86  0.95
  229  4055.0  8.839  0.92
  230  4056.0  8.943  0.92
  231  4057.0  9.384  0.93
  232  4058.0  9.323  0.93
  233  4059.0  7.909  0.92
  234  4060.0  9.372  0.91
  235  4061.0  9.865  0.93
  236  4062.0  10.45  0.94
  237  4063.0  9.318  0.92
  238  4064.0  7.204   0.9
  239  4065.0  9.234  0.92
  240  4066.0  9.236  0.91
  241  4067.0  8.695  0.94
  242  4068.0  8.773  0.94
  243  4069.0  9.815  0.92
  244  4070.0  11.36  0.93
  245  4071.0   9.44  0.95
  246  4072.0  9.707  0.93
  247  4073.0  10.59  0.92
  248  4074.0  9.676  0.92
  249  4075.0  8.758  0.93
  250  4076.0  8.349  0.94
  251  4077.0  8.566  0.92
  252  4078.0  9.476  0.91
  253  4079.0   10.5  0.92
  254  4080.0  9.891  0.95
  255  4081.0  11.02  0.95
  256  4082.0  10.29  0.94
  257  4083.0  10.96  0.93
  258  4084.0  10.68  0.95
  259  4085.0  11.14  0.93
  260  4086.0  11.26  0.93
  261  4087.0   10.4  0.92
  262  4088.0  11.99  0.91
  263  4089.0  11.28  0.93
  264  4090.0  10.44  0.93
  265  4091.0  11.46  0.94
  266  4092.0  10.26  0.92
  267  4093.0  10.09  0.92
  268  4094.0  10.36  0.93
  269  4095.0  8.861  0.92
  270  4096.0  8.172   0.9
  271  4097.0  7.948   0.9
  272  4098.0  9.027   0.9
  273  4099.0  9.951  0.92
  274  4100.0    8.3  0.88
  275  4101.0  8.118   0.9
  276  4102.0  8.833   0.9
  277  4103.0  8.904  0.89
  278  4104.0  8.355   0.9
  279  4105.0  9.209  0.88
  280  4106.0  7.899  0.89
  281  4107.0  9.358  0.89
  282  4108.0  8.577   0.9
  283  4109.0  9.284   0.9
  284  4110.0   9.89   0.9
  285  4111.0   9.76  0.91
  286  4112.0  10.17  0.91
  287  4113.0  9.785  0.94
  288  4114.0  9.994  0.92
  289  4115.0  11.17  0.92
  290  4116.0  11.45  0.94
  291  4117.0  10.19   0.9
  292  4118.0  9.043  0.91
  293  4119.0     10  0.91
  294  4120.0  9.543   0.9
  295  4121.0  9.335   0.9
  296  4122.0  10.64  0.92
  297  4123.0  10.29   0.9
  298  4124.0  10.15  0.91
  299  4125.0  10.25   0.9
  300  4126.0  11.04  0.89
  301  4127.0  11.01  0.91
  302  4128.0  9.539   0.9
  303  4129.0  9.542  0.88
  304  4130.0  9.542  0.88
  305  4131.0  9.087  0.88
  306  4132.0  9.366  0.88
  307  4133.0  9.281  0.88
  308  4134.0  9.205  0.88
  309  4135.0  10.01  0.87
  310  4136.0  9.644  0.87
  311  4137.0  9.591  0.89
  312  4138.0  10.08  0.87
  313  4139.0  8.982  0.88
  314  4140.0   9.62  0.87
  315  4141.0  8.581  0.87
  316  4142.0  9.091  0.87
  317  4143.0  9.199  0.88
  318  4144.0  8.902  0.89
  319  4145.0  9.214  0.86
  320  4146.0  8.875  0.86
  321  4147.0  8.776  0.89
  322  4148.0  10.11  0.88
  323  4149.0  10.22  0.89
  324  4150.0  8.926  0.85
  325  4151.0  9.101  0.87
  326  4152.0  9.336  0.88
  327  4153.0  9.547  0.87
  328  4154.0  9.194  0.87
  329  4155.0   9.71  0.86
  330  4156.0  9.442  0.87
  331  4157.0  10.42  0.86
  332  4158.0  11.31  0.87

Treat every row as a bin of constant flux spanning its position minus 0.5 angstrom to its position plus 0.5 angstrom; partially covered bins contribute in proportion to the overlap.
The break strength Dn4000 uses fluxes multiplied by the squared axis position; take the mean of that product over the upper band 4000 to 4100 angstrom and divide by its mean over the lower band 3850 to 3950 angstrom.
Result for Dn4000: 1.9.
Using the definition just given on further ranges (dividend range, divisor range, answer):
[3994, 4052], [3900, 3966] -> 1.77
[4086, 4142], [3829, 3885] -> 2.28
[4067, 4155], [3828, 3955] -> 2.03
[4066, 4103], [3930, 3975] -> 2.16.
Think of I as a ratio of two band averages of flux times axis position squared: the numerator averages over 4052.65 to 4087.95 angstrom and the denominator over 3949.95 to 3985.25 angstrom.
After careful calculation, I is 1.7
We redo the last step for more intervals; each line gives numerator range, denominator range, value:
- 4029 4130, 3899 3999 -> 1.70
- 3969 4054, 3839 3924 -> 1.67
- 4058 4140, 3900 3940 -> 1.92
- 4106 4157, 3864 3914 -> 1.85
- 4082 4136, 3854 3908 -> 1.98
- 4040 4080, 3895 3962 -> 1.72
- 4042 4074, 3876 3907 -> 1.74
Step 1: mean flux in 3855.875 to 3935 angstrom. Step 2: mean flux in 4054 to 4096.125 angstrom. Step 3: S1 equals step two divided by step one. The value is 1.75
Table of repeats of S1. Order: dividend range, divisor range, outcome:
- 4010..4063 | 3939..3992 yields 1.59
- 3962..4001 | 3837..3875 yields 1.37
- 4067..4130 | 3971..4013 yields 1.19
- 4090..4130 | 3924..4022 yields 1.42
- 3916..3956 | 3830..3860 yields 1.18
